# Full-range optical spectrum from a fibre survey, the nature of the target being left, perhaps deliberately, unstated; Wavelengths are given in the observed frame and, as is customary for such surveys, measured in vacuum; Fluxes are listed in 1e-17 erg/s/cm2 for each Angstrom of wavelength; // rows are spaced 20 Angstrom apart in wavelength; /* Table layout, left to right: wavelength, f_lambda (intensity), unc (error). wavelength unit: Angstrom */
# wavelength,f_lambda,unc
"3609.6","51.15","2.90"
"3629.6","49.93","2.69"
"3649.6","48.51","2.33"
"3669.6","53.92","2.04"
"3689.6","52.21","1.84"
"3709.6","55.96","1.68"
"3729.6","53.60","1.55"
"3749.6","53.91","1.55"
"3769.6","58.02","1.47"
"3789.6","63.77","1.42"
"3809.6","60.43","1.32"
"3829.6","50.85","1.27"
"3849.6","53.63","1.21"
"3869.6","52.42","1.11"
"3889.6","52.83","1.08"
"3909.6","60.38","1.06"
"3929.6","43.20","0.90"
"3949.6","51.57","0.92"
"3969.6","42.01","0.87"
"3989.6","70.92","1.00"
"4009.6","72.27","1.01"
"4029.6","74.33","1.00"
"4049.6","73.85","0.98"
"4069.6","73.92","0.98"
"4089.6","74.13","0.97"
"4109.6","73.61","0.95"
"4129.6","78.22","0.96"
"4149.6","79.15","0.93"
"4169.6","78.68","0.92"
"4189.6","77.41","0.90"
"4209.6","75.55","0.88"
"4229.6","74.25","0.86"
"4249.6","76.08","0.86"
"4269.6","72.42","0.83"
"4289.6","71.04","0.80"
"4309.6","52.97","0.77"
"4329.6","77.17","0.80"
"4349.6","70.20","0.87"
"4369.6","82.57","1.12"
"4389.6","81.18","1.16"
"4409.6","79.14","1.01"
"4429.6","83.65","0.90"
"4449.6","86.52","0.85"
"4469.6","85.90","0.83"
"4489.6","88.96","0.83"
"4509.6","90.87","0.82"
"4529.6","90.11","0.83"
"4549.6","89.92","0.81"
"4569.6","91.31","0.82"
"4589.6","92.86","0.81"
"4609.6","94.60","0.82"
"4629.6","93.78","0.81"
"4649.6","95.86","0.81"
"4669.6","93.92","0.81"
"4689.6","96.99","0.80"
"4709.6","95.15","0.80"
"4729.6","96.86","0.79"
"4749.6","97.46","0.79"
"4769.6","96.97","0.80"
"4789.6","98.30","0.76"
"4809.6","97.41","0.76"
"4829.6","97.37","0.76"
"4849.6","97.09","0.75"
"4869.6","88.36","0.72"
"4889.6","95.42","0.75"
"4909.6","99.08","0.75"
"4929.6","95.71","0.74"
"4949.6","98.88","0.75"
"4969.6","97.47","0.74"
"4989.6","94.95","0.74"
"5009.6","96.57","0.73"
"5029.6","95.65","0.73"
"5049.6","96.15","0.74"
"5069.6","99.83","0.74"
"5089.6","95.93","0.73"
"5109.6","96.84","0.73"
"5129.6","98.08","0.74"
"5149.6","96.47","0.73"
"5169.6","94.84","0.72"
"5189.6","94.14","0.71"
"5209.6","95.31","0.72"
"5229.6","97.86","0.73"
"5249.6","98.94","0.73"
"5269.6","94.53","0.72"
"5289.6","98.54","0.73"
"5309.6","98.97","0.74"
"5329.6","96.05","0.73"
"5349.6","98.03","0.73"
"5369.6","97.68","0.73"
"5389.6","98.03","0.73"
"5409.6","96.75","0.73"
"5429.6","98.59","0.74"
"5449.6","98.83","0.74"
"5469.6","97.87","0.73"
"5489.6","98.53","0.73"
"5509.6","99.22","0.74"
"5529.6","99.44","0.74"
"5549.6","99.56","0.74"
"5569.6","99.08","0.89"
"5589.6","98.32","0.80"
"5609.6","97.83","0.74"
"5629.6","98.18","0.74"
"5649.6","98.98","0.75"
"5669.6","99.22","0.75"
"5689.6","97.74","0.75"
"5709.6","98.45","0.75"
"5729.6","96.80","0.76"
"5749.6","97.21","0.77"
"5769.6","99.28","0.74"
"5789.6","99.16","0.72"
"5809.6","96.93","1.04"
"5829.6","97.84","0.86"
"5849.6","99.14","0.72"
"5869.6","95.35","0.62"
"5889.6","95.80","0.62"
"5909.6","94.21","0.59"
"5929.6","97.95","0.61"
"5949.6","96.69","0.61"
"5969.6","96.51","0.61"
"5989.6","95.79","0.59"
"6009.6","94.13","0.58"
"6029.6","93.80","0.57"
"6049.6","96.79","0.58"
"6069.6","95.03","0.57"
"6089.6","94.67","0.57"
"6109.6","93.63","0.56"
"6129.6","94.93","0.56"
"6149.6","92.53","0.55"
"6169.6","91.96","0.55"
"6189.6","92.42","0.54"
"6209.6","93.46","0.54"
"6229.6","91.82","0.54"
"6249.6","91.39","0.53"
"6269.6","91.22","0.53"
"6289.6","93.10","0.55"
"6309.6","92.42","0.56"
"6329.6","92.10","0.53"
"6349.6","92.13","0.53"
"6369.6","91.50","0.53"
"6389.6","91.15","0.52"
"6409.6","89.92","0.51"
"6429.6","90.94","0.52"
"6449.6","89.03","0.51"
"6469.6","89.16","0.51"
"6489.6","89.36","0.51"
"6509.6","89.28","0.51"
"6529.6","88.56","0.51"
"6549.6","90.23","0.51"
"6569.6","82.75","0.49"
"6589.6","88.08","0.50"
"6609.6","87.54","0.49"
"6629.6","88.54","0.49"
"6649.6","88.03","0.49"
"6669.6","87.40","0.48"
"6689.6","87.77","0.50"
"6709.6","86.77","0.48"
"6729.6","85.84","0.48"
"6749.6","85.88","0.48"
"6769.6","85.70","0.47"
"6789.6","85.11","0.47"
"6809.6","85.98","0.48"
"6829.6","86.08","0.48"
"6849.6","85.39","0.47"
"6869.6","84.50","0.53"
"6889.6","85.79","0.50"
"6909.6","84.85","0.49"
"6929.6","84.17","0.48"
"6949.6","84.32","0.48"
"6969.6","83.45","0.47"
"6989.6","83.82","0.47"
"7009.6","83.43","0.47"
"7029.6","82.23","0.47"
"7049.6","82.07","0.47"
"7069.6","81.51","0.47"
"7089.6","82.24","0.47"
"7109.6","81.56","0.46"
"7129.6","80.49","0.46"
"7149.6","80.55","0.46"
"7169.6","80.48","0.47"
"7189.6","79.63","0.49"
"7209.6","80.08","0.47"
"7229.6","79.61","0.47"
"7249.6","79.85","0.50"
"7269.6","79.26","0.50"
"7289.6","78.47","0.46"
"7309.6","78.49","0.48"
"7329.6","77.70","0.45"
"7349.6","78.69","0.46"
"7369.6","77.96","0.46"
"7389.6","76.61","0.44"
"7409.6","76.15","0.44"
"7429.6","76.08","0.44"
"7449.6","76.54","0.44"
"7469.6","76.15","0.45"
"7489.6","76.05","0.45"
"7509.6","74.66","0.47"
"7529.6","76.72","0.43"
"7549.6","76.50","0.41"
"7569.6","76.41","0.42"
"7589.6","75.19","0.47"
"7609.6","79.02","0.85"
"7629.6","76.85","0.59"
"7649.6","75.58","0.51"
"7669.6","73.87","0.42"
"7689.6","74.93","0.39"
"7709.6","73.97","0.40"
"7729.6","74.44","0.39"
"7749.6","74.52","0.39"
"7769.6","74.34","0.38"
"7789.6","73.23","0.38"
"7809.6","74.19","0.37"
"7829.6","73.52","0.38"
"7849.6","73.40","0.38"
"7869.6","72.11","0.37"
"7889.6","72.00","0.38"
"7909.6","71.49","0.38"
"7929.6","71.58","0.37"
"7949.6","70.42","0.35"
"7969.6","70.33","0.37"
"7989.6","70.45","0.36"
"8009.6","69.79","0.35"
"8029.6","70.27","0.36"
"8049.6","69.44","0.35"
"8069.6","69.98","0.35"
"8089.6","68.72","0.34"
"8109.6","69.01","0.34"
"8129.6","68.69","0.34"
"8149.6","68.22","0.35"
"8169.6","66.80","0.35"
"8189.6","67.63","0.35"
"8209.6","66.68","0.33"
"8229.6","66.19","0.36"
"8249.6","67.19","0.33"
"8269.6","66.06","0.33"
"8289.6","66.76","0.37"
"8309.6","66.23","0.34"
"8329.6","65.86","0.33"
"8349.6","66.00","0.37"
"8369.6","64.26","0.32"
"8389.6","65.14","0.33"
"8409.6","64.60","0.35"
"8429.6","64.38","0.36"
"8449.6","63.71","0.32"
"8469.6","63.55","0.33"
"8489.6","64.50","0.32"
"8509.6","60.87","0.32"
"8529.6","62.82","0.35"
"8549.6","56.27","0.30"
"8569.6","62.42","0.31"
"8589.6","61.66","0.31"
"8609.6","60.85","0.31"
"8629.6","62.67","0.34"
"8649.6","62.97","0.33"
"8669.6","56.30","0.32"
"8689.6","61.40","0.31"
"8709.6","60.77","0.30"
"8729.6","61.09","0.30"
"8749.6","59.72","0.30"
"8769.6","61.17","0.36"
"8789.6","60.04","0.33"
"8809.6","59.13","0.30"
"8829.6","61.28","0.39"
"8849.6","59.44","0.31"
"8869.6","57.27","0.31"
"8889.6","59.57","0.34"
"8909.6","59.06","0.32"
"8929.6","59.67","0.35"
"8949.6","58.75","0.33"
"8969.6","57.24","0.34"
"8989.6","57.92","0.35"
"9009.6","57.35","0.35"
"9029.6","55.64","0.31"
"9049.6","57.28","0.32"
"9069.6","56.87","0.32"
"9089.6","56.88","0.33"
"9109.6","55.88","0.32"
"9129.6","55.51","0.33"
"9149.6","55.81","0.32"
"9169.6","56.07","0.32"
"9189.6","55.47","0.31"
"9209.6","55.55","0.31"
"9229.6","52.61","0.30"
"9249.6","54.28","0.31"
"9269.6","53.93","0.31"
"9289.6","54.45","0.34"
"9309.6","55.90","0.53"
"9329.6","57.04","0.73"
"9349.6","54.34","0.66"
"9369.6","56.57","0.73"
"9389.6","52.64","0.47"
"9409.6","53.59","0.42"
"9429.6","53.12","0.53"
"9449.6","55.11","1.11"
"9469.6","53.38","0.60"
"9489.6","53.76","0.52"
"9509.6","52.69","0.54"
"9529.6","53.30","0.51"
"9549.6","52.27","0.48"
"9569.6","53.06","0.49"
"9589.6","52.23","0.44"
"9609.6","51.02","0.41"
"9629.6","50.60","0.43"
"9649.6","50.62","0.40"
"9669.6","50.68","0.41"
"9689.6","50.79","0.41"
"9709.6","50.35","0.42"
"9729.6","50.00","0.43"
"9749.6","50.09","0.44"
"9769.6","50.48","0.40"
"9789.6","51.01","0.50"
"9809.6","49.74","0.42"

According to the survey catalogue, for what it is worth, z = 0.00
